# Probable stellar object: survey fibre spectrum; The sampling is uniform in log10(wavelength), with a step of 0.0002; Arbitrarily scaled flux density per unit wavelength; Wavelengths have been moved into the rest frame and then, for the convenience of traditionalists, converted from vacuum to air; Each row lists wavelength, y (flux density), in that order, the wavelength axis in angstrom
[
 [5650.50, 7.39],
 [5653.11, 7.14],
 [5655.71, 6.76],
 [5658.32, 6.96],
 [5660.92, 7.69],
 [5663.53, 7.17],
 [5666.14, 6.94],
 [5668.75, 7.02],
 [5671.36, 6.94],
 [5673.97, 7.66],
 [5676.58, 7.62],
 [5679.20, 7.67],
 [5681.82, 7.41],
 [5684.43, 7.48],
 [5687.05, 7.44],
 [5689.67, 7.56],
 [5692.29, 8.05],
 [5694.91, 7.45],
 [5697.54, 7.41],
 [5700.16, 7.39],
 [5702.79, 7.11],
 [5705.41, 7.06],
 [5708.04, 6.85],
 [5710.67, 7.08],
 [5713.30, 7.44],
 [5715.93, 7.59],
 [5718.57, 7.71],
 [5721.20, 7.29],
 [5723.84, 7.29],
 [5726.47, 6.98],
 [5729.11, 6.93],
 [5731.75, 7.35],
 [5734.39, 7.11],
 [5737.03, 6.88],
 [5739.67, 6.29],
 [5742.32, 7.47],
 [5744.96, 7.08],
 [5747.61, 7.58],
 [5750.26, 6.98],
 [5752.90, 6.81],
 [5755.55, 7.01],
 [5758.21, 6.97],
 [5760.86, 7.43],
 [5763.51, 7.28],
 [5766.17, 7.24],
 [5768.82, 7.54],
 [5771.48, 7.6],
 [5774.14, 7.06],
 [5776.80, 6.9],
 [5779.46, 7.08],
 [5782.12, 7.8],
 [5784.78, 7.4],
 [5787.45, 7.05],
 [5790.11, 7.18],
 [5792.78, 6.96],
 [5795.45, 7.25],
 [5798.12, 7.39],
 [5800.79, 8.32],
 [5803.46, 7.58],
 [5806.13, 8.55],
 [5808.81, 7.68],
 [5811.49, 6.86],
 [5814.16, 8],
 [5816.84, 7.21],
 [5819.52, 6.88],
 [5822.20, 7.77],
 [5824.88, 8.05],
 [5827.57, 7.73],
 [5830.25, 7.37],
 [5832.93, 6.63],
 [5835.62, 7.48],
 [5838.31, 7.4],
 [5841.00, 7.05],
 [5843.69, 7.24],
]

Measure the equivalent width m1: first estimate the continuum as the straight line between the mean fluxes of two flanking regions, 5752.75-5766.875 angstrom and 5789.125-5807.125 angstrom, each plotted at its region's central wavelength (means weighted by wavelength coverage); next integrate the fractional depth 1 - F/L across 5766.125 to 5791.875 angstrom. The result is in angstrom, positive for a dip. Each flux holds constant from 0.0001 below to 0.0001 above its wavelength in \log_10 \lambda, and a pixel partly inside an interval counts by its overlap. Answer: 0.3 angstrom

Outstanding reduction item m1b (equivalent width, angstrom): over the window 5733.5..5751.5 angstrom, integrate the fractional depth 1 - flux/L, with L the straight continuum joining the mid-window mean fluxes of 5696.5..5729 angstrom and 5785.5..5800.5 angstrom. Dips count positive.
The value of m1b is 0.5 angstrom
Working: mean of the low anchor 7.25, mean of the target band 7.05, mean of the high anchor 7.25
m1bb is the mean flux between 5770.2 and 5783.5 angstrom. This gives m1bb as 7.29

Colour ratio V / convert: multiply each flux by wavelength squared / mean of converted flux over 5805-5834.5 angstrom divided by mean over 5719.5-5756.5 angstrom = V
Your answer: 1.09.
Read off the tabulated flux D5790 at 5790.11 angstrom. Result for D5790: 7.18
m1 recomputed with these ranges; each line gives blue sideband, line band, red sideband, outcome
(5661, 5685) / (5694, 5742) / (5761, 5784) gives 1.0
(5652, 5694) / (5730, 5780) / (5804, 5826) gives 2.4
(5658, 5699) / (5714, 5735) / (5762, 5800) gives 0.2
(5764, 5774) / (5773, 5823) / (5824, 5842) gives -0.2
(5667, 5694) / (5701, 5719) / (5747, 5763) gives 0.2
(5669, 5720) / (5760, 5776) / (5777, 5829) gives 0.3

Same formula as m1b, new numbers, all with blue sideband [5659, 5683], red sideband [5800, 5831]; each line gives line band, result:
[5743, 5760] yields 0.95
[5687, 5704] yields -0.23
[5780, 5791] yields 0.36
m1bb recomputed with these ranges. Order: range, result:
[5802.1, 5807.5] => 8.06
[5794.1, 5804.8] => 7.64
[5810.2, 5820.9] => 7.24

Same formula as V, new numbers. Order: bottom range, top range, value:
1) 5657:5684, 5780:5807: 1.07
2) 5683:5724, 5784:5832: 1.05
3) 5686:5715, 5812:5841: 1.05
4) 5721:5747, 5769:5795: 1.04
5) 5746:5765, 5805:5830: 1.09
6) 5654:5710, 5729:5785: 1.01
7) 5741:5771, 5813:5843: 1.05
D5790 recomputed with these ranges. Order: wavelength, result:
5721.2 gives 7.29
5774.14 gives 7.06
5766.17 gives 7.24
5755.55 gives 7.01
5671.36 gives 6.94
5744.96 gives 7.08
